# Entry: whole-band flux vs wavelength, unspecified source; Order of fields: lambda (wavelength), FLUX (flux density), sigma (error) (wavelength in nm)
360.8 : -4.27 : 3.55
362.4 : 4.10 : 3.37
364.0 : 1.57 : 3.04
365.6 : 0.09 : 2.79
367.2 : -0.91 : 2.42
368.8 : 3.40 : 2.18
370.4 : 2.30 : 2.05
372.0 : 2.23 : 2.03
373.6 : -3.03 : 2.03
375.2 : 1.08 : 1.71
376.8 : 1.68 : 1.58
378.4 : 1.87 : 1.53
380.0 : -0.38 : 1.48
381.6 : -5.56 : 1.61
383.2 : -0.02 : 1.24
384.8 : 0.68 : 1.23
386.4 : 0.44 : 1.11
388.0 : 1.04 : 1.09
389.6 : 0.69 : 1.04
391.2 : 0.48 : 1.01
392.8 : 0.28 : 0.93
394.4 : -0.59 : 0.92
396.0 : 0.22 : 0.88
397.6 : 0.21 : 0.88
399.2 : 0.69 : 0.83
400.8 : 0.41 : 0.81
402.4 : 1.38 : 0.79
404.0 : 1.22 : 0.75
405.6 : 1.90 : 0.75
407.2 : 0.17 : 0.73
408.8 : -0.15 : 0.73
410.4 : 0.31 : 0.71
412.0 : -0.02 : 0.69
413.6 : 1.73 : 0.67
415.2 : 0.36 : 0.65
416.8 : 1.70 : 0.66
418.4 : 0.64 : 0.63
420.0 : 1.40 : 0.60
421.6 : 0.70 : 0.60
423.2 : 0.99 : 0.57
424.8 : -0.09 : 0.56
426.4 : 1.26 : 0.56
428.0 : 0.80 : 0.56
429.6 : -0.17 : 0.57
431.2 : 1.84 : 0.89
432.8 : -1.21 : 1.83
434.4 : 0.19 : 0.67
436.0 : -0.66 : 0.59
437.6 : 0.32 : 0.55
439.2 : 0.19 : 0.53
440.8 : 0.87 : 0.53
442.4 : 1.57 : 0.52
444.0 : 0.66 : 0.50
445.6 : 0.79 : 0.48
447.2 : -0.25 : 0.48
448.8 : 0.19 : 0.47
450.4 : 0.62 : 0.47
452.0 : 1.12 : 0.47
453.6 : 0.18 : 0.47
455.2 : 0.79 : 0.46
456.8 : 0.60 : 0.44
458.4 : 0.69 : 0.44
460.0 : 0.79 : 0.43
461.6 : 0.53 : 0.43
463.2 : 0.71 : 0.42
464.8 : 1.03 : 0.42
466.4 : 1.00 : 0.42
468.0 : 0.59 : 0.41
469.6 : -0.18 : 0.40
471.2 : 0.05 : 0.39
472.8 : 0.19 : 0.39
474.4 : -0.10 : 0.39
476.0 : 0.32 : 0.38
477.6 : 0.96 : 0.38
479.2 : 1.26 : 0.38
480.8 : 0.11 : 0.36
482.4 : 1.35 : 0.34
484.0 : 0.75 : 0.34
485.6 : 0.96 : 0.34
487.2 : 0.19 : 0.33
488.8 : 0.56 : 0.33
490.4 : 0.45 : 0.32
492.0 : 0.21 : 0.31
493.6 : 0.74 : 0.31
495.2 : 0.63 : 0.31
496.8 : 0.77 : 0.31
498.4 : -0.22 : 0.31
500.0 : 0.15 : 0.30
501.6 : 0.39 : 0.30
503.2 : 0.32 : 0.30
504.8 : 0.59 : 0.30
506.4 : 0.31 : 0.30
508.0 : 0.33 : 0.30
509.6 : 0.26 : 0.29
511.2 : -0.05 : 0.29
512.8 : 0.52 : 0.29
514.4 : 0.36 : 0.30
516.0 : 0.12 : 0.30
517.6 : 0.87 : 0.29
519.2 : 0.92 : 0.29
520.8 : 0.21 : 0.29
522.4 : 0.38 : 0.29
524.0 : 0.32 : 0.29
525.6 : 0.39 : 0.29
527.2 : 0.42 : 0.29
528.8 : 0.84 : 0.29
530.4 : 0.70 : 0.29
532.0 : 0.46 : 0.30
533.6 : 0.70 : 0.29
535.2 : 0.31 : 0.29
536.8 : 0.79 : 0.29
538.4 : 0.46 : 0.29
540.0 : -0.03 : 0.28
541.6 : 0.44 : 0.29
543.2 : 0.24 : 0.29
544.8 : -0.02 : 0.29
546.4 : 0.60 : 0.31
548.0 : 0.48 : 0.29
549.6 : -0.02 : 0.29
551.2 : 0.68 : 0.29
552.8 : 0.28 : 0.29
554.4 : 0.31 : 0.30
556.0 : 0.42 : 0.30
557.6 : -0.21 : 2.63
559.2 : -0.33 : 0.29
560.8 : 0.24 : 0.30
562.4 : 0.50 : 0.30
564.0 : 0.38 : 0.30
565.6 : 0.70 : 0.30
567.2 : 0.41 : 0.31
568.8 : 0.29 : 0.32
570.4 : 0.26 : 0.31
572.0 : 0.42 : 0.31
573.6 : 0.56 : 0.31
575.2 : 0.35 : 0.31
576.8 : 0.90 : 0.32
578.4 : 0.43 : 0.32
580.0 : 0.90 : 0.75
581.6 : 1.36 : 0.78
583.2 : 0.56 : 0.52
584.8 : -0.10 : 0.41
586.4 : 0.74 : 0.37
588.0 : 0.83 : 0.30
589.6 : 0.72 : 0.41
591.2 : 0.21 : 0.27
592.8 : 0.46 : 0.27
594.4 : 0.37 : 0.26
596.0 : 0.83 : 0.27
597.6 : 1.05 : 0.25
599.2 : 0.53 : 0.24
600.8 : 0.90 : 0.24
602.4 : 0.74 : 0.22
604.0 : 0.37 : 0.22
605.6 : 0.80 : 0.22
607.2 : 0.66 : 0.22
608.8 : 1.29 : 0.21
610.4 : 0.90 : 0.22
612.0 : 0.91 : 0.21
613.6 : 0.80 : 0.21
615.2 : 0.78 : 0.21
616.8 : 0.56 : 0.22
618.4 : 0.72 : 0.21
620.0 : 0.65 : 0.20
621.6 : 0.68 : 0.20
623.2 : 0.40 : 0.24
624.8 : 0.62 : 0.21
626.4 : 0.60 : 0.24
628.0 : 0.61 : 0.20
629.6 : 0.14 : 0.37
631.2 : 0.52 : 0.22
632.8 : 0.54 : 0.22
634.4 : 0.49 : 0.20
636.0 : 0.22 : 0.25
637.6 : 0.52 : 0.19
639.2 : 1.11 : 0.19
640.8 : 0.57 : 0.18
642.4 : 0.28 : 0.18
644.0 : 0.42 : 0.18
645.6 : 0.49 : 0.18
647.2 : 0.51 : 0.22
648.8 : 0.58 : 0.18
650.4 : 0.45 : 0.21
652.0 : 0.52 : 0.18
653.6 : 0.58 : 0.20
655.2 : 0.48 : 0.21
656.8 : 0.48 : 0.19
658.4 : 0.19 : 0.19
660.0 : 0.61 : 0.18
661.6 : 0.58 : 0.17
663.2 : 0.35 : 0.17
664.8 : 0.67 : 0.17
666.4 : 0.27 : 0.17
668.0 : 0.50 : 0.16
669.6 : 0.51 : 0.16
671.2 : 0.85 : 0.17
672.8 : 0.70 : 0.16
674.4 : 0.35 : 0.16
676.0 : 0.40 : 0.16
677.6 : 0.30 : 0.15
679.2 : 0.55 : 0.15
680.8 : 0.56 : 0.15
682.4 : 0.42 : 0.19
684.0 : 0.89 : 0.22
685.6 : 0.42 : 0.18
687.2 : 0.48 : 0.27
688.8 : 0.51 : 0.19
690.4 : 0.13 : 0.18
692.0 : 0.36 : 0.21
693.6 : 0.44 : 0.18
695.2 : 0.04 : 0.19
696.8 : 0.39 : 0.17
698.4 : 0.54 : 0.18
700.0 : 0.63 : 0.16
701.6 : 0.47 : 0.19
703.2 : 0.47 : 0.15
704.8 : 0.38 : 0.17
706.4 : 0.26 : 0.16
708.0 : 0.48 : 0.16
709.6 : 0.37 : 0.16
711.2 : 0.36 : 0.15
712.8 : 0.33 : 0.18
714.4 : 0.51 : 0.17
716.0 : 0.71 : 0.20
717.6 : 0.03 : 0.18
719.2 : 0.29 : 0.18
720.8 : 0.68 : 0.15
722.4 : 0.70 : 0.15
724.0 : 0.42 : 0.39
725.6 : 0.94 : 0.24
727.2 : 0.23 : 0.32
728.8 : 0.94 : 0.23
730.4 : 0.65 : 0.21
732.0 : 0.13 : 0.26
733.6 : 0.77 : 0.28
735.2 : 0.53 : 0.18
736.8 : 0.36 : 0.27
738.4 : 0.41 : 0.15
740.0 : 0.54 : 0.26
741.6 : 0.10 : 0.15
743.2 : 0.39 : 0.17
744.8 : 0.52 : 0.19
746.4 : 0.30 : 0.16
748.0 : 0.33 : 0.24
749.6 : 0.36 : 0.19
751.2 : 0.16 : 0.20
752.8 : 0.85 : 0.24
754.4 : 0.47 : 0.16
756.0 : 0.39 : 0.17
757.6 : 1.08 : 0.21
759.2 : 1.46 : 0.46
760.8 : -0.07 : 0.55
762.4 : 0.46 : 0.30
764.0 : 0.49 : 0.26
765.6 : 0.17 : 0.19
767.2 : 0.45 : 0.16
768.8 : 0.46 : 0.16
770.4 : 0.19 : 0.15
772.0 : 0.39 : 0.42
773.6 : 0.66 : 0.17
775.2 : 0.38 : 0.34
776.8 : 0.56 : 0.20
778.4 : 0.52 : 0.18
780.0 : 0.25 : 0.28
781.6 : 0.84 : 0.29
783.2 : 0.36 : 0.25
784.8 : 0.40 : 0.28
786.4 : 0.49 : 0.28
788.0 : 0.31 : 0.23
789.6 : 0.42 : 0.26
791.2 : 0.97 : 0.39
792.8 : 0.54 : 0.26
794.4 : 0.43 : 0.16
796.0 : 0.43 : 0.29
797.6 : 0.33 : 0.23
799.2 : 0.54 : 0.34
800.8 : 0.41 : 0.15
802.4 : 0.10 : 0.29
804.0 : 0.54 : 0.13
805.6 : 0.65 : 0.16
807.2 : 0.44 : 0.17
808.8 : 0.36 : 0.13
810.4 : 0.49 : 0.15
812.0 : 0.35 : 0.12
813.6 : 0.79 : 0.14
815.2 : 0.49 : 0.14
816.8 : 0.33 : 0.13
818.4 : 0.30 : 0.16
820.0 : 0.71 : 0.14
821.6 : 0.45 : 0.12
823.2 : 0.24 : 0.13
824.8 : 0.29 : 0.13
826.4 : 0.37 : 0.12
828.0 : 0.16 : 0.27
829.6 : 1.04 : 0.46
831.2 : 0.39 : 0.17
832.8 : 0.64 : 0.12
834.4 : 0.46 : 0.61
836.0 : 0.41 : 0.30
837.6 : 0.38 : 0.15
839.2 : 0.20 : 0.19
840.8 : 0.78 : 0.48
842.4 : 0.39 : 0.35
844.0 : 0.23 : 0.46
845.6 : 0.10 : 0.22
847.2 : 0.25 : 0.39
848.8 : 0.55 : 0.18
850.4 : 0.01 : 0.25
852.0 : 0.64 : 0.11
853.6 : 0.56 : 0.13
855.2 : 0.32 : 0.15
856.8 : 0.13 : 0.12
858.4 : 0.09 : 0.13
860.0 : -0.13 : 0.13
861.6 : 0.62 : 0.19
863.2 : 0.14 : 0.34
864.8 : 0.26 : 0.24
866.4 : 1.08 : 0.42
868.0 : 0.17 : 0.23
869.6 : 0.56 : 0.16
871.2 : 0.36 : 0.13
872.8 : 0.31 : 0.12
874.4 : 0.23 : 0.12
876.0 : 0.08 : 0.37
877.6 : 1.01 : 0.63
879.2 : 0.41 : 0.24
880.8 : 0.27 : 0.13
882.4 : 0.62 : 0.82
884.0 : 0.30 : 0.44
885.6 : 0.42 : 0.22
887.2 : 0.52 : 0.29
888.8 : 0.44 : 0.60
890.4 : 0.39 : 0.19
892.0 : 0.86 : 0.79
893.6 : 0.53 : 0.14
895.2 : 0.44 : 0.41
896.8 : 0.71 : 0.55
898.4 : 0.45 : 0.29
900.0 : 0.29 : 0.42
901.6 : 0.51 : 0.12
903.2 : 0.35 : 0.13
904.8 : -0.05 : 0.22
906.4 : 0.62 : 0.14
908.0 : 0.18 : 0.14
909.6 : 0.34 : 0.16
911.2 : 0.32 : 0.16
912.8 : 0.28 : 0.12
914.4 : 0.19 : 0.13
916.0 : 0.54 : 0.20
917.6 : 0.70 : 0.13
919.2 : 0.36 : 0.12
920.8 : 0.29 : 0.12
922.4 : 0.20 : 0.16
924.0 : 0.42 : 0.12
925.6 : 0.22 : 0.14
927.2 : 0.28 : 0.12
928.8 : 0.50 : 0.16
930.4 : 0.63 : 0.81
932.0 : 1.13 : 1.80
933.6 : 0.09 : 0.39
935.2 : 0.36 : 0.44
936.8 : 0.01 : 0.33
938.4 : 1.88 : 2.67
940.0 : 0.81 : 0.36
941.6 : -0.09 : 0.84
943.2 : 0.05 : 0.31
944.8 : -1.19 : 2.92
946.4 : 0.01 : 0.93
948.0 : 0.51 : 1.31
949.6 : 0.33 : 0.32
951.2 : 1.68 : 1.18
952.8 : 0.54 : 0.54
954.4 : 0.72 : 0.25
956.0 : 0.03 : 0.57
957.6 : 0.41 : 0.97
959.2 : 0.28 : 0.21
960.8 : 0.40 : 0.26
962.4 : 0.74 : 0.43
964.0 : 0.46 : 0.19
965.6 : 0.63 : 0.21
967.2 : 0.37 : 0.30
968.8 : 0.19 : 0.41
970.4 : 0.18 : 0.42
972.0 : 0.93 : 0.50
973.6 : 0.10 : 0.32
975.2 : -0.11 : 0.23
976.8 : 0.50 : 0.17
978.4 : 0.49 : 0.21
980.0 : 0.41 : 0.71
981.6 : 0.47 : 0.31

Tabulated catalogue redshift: 0.305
